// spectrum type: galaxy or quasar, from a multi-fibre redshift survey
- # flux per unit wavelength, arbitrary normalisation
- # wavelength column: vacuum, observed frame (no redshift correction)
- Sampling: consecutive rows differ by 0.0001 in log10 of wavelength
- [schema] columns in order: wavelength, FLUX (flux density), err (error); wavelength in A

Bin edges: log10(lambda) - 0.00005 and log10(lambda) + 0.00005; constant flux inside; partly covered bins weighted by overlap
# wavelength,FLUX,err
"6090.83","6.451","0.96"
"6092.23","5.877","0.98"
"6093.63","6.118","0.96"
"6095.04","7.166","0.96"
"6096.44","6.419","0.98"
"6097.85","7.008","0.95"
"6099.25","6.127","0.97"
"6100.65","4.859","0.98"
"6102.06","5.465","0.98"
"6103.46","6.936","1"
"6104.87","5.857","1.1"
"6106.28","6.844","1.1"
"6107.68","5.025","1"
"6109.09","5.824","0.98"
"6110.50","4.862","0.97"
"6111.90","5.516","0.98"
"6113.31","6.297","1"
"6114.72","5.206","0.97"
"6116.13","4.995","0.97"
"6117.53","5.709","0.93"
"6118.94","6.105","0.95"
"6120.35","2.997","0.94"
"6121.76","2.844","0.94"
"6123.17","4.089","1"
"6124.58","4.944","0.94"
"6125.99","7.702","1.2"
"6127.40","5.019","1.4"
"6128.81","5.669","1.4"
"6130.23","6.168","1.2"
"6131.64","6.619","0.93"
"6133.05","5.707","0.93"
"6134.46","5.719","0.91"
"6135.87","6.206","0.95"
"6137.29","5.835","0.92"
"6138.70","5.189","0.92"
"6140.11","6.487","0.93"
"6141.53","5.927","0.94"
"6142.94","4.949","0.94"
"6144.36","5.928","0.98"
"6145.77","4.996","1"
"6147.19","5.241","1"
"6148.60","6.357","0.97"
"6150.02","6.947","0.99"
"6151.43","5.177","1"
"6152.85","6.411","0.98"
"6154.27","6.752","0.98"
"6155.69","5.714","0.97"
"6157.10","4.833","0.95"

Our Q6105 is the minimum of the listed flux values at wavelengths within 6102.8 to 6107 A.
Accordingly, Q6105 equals 5.857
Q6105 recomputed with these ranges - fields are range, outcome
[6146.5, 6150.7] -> 5.241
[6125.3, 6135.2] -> 5.019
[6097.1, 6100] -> 6.127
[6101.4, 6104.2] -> 5.465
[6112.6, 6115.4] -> 5.206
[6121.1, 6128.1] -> 2.844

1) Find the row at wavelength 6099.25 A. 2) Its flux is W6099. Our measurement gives 6.127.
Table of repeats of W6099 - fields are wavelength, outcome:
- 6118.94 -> 6.105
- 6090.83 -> 6.451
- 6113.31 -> 6.297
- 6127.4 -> 5.019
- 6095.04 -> 7.166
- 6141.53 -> 5.927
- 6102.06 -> 5.465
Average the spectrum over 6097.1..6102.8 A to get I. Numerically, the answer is 5.88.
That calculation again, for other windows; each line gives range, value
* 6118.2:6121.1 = 4.53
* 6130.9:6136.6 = 6.06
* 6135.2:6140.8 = 5.93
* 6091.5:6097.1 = 6.4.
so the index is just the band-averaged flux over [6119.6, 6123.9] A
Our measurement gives 3.35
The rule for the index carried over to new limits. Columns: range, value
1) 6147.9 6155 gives 6.32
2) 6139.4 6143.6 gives 5.8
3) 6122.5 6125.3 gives 4.54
